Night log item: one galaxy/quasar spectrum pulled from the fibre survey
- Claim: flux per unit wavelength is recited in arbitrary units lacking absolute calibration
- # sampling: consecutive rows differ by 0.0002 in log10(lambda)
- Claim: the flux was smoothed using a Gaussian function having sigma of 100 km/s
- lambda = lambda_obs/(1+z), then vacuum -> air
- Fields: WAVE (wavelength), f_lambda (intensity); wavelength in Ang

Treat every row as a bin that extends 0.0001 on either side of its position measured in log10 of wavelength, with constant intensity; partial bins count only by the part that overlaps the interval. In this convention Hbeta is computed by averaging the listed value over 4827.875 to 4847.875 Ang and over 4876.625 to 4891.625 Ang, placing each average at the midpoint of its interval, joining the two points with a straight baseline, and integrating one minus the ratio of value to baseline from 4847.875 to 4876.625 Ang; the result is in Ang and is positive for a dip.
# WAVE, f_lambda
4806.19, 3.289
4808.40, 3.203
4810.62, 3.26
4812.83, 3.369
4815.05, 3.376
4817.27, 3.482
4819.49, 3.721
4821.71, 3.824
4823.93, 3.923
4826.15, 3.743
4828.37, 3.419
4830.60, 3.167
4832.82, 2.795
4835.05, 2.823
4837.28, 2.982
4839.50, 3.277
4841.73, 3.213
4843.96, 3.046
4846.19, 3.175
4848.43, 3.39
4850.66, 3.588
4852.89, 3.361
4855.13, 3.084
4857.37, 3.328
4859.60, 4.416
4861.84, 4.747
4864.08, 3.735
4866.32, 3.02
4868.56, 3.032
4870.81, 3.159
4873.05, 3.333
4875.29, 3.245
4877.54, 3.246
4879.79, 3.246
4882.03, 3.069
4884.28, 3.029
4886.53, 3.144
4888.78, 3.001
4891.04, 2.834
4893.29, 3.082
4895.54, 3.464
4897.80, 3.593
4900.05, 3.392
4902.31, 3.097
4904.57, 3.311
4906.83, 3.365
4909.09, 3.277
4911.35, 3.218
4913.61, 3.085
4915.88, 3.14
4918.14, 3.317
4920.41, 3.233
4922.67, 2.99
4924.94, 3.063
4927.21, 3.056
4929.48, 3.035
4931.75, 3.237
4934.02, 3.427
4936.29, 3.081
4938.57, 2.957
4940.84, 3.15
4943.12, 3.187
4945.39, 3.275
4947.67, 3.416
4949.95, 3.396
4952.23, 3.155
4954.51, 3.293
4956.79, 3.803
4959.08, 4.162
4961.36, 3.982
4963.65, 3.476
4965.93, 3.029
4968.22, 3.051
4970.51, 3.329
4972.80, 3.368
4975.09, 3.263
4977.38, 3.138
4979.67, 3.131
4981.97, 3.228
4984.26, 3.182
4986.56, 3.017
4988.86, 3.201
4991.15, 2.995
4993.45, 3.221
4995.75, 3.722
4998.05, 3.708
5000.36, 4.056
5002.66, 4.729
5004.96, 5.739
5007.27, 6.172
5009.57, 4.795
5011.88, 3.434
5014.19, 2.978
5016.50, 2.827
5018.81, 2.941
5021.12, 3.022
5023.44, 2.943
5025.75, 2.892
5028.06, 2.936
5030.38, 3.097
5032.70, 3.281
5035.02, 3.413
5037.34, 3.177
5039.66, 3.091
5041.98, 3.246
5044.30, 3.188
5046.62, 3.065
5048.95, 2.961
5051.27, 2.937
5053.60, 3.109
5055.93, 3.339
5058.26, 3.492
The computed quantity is -3.8 Ang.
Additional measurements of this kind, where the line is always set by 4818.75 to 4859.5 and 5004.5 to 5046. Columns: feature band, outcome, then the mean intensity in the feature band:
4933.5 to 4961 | 0.3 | 3.38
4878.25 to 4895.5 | 1.5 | 3.09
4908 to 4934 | 1.8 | 3.16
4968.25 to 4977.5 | 0.5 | 3.26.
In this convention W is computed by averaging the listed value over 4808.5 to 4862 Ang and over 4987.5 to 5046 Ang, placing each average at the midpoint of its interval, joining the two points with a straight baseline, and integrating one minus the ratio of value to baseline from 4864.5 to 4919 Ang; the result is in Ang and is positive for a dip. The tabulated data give 3.9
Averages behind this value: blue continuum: 3.41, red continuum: 3.55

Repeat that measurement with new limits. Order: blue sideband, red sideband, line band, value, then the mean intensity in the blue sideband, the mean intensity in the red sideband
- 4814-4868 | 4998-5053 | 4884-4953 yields 5.5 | 3.44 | 3.52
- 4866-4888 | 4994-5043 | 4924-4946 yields 1.3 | 3.16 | 3.62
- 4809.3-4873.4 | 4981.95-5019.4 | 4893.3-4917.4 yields 1.9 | 3.41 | 3.79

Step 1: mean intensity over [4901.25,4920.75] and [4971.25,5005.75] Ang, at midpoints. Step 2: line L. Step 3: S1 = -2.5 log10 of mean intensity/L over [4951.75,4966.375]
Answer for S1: -0.05 mag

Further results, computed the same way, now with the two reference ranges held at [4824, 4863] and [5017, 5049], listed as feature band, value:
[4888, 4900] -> 0.03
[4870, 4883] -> 0.04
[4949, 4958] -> -0.06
